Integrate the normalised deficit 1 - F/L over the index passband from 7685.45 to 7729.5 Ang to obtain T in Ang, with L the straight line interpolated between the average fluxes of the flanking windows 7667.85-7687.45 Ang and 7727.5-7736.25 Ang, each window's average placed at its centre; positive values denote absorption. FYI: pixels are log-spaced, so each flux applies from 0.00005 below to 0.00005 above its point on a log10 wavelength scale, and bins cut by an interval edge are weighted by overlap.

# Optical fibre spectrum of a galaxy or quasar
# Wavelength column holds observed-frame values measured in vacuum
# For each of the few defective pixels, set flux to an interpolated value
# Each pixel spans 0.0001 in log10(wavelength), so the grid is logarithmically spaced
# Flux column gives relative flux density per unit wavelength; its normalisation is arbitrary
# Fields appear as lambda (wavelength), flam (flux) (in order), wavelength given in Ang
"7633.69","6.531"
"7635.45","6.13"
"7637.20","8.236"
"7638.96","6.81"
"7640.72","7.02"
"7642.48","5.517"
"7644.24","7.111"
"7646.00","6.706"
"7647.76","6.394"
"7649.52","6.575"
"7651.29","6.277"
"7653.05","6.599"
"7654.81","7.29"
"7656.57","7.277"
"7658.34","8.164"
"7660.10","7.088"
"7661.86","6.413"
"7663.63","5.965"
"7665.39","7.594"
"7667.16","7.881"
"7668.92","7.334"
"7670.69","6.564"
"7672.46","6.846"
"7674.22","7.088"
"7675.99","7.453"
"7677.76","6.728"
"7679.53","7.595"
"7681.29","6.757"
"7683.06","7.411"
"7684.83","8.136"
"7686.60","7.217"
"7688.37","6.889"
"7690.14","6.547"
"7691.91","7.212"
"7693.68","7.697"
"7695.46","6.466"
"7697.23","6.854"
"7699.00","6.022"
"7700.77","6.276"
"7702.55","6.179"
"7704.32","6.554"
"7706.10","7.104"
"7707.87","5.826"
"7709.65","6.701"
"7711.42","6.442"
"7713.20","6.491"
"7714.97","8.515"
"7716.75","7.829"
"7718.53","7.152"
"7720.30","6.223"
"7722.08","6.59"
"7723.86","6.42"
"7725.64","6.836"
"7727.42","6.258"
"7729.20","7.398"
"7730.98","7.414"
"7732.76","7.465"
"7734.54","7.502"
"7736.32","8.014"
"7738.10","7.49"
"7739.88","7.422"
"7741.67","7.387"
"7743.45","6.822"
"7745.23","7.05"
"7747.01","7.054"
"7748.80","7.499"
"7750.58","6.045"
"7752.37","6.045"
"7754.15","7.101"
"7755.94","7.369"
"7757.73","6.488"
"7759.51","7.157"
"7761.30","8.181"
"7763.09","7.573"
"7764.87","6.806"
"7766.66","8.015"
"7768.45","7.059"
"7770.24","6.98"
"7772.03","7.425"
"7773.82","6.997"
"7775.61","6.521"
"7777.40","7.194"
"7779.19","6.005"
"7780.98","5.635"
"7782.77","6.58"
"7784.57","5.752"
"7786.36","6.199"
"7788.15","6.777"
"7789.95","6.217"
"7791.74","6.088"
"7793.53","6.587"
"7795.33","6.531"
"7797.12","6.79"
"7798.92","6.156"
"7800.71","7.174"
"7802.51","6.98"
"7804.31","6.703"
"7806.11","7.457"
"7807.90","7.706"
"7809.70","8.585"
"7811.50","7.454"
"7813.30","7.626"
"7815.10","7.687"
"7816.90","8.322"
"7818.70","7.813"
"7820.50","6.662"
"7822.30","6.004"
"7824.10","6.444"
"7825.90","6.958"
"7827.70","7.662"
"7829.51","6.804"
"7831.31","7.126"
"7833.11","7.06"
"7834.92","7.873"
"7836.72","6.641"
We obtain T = 3.12 Ang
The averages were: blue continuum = 7.2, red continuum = 7.39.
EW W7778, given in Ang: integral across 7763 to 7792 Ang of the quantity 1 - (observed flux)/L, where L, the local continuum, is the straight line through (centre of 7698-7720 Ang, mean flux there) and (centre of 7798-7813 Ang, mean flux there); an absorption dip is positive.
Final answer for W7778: 1.80 Ang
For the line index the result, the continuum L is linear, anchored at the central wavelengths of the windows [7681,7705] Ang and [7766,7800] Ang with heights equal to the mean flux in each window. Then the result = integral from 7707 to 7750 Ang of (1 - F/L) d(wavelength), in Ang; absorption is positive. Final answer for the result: -1.9 Ang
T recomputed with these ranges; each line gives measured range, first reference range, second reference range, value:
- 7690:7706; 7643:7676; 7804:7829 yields 0.9 Ang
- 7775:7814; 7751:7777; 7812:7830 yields 2.2 Ang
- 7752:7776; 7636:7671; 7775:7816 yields -1.1 Ang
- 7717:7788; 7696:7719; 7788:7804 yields -3.1 Ang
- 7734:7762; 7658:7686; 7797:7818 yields 0.6 Ang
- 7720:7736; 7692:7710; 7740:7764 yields -0.3 Ang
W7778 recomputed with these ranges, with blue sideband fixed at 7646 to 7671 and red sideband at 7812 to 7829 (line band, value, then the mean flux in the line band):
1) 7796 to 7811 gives 0.0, 7.19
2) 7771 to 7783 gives 0.9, 6.63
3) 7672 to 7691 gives -0.4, 7.16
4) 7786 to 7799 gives 1.3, 6.44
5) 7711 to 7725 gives 0.2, 6.97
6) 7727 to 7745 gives -0.6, 7.34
